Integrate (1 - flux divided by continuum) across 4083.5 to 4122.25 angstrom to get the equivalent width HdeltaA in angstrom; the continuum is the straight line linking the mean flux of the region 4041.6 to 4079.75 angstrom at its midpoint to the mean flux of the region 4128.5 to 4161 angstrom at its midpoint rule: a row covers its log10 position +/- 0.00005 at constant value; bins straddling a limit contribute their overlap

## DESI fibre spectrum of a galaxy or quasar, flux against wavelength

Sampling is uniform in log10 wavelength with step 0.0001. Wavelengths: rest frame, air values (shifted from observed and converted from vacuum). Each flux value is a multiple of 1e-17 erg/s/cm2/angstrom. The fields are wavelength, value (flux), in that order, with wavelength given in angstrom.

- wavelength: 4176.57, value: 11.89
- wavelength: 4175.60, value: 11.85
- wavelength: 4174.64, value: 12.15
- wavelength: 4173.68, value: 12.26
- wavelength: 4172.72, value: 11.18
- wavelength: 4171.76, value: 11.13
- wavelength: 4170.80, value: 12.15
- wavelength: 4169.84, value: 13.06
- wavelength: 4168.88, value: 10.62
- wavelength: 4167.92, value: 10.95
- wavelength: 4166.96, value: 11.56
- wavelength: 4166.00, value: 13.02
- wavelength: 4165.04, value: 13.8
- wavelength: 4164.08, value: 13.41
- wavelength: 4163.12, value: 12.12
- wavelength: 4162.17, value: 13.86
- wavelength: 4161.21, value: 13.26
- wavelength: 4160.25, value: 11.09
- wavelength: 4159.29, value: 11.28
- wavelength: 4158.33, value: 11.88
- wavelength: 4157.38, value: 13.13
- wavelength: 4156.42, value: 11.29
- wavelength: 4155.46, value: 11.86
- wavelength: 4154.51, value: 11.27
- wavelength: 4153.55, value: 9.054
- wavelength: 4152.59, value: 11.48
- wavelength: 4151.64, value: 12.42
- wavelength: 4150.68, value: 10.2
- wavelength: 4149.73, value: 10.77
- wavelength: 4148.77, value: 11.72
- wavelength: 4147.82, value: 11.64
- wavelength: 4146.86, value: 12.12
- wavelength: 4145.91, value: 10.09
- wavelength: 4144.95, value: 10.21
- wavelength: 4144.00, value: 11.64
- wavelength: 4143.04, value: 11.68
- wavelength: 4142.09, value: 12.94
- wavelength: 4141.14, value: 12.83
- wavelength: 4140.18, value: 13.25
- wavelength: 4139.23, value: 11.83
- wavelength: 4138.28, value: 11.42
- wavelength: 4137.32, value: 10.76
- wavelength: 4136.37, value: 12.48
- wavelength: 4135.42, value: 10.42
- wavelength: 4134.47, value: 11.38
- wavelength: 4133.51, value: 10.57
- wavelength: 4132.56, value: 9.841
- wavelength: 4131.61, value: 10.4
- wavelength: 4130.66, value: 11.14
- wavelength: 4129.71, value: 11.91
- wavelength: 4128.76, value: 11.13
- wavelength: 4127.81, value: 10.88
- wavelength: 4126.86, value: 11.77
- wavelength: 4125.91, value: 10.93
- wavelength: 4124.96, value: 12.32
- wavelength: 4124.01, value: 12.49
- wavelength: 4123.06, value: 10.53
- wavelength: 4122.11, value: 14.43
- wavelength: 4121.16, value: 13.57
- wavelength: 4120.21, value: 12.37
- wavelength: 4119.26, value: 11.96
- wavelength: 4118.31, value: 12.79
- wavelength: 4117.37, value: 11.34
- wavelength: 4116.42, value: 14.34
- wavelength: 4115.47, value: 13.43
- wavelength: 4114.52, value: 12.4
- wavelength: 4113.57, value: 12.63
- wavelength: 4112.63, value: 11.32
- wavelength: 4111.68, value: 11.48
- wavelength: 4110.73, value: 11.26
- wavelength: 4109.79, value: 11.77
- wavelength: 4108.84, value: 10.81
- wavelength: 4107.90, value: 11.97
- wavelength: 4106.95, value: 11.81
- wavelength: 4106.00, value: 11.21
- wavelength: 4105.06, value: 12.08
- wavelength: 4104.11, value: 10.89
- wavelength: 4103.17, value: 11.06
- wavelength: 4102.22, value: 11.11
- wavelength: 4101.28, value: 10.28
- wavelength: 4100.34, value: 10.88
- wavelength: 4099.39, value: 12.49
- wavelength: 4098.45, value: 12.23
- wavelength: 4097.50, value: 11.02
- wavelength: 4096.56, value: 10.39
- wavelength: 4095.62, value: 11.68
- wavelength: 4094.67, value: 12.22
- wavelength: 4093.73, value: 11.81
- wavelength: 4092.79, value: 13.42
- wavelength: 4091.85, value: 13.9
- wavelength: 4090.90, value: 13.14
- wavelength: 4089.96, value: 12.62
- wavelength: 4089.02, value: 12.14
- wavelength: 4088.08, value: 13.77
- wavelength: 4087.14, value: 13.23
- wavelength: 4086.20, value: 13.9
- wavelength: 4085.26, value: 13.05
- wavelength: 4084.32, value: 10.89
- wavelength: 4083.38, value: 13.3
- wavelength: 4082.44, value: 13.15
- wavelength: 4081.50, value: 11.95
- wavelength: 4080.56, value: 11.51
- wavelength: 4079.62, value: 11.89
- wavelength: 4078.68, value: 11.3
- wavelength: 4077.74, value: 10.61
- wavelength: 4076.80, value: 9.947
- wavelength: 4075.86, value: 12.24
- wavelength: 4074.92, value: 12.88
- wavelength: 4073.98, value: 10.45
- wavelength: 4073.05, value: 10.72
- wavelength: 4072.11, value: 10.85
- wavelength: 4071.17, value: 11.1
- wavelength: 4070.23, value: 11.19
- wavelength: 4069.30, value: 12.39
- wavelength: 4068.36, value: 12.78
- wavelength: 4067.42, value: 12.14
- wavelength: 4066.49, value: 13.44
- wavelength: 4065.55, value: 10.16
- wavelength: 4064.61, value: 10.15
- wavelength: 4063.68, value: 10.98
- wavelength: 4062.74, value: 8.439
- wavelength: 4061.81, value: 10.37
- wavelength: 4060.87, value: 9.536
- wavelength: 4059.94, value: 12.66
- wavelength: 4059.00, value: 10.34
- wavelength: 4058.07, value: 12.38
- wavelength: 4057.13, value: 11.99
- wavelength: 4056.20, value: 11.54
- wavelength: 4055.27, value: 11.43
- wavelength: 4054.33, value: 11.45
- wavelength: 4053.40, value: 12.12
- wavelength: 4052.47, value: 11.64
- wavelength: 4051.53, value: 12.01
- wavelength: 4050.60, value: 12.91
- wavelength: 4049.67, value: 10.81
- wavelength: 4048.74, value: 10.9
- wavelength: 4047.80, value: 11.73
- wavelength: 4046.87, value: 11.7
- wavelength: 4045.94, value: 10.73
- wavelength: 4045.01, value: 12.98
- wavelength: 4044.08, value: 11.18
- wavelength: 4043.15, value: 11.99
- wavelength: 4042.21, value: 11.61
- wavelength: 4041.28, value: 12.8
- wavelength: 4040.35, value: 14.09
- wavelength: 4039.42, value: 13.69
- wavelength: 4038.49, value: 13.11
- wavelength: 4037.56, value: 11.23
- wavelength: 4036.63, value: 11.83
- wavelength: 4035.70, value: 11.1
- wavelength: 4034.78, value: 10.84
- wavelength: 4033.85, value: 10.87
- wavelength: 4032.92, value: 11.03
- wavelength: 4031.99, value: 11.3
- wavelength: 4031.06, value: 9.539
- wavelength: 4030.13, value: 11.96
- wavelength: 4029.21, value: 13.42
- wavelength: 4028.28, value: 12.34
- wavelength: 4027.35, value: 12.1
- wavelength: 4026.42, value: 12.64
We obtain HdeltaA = -2.6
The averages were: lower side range 11.4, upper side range 11.4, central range 12.2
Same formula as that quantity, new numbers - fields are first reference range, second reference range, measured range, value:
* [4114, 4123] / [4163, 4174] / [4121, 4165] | 2.8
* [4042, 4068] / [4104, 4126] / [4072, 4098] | -0.7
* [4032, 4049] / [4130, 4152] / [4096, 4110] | 0.3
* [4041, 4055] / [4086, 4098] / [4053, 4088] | 1.6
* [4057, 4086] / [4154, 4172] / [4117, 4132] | 0.0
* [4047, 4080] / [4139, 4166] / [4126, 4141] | 0.6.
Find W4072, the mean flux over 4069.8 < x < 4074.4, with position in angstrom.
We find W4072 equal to 10.9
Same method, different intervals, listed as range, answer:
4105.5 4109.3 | 11.5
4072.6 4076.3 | 11.6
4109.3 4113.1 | 11.5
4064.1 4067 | 11.3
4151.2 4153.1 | 11.9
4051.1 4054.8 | 11.8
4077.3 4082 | 11.5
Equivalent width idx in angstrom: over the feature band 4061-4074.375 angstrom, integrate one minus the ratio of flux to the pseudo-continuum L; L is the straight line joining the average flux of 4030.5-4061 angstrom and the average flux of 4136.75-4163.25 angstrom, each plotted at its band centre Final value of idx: 0.74 angstrom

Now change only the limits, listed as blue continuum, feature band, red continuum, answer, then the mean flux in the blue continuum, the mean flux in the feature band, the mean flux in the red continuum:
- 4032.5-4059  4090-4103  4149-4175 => -0.1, 11.8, 11.9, 11.9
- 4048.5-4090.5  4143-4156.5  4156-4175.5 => 1.0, 11.7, 11.1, 12.2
